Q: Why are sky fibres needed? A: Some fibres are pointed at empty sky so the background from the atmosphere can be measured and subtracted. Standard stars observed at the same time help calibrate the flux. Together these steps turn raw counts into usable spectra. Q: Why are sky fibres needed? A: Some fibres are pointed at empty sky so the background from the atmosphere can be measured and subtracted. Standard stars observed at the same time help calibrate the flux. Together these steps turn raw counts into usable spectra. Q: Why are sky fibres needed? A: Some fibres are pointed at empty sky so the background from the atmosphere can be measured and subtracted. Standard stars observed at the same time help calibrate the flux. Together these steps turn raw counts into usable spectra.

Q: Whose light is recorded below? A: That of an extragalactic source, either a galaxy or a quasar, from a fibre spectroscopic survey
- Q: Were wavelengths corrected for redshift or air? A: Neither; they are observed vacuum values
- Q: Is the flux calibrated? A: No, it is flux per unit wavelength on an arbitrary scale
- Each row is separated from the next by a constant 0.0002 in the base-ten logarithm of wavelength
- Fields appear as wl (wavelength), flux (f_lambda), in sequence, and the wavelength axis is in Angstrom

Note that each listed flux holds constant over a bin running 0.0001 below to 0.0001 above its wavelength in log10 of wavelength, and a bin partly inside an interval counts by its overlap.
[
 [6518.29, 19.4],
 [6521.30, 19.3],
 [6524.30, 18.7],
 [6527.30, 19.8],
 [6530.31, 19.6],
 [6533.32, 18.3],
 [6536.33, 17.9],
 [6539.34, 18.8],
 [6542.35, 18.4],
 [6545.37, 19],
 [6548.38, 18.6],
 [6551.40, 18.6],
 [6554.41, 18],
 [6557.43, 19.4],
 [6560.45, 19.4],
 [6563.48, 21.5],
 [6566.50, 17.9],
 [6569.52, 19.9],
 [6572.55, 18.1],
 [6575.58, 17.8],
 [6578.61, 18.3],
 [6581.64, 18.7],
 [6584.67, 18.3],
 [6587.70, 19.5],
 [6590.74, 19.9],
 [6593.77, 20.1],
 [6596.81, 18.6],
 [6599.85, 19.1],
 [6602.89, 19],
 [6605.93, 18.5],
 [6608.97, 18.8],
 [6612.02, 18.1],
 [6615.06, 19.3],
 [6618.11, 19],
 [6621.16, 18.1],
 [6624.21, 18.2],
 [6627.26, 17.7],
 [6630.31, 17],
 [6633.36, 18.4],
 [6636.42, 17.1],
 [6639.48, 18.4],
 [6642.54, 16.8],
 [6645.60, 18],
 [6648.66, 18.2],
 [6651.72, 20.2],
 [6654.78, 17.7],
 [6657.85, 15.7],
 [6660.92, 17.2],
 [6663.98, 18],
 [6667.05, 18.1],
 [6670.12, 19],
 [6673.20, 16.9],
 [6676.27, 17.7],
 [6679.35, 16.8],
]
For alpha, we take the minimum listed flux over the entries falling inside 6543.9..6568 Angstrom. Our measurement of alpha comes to 17.9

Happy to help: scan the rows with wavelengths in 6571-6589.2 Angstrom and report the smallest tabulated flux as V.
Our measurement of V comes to 17.8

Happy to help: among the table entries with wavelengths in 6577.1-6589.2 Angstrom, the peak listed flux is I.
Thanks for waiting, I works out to 19.5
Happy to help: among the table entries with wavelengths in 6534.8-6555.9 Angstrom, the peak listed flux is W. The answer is 19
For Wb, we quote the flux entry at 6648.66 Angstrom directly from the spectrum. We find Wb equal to 18.2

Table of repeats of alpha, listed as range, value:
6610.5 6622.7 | 18.1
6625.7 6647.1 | 16.8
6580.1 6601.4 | 18.3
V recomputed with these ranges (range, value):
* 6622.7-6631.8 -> 17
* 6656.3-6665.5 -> 15.7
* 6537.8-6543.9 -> 18.4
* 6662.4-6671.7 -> 18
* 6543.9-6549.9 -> 18.6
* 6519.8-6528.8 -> 18.7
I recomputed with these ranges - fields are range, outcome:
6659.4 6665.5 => 18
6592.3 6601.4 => 20.1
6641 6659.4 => 20.2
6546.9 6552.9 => 18.6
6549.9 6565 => 21.5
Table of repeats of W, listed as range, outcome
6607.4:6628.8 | 19.3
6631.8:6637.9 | 18.4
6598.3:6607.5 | 19.1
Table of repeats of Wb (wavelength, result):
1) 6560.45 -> 19.4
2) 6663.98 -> 18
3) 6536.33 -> 17.9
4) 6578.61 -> 18.3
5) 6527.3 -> 19.8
